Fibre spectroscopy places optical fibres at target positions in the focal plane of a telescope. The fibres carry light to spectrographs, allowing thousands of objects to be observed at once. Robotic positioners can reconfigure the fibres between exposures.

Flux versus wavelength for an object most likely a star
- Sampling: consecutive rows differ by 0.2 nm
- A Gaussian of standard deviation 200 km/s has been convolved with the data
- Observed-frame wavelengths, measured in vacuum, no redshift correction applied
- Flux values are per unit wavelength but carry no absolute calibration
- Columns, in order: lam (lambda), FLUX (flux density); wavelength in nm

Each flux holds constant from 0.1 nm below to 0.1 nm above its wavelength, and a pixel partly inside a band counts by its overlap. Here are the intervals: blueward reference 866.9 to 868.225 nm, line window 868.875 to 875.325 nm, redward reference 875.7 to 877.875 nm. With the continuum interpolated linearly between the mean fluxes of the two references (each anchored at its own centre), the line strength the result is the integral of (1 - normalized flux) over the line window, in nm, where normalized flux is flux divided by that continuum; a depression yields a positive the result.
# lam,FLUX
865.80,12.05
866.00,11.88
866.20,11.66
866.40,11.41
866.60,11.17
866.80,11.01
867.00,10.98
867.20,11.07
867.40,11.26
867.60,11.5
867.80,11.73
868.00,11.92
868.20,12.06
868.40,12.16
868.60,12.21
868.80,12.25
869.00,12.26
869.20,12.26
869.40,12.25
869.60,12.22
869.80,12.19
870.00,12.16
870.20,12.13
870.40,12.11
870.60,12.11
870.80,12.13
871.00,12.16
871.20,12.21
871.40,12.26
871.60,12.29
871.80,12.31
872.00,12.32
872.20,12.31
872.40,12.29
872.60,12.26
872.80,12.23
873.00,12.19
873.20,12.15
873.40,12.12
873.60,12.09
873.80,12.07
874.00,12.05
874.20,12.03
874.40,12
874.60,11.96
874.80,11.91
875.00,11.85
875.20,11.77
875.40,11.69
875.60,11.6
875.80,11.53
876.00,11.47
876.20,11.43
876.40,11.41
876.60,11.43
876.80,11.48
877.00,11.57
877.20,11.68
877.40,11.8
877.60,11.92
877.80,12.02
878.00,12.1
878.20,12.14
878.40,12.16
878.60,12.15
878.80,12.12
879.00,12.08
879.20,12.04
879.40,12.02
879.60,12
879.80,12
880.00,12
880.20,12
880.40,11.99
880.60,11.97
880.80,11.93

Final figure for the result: -0.34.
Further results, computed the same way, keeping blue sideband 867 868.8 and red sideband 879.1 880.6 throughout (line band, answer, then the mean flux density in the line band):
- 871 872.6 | -0.06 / 12.3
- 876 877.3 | 0.05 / 11.5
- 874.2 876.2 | 0.02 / 11.8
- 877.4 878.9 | -0.01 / 12.1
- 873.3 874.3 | -0.02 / 12.1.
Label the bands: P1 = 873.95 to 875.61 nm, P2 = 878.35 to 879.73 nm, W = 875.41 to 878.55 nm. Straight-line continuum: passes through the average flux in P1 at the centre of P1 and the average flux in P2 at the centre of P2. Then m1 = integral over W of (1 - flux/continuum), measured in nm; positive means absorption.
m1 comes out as 0.07 nm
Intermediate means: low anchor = 11.9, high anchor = 12.1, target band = 11.7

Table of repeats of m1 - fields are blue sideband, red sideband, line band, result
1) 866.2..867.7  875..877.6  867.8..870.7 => -0.21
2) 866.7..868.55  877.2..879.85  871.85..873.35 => -0.06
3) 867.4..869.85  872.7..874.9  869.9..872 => -0.02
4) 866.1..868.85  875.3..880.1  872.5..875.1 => -0.07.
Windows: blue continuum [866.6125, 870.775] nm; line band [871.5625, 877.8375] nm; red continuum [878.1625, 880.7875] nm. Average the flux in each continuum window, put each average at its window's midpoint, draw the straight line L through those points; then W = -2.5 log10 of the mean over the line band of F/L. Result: 0.01 mag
